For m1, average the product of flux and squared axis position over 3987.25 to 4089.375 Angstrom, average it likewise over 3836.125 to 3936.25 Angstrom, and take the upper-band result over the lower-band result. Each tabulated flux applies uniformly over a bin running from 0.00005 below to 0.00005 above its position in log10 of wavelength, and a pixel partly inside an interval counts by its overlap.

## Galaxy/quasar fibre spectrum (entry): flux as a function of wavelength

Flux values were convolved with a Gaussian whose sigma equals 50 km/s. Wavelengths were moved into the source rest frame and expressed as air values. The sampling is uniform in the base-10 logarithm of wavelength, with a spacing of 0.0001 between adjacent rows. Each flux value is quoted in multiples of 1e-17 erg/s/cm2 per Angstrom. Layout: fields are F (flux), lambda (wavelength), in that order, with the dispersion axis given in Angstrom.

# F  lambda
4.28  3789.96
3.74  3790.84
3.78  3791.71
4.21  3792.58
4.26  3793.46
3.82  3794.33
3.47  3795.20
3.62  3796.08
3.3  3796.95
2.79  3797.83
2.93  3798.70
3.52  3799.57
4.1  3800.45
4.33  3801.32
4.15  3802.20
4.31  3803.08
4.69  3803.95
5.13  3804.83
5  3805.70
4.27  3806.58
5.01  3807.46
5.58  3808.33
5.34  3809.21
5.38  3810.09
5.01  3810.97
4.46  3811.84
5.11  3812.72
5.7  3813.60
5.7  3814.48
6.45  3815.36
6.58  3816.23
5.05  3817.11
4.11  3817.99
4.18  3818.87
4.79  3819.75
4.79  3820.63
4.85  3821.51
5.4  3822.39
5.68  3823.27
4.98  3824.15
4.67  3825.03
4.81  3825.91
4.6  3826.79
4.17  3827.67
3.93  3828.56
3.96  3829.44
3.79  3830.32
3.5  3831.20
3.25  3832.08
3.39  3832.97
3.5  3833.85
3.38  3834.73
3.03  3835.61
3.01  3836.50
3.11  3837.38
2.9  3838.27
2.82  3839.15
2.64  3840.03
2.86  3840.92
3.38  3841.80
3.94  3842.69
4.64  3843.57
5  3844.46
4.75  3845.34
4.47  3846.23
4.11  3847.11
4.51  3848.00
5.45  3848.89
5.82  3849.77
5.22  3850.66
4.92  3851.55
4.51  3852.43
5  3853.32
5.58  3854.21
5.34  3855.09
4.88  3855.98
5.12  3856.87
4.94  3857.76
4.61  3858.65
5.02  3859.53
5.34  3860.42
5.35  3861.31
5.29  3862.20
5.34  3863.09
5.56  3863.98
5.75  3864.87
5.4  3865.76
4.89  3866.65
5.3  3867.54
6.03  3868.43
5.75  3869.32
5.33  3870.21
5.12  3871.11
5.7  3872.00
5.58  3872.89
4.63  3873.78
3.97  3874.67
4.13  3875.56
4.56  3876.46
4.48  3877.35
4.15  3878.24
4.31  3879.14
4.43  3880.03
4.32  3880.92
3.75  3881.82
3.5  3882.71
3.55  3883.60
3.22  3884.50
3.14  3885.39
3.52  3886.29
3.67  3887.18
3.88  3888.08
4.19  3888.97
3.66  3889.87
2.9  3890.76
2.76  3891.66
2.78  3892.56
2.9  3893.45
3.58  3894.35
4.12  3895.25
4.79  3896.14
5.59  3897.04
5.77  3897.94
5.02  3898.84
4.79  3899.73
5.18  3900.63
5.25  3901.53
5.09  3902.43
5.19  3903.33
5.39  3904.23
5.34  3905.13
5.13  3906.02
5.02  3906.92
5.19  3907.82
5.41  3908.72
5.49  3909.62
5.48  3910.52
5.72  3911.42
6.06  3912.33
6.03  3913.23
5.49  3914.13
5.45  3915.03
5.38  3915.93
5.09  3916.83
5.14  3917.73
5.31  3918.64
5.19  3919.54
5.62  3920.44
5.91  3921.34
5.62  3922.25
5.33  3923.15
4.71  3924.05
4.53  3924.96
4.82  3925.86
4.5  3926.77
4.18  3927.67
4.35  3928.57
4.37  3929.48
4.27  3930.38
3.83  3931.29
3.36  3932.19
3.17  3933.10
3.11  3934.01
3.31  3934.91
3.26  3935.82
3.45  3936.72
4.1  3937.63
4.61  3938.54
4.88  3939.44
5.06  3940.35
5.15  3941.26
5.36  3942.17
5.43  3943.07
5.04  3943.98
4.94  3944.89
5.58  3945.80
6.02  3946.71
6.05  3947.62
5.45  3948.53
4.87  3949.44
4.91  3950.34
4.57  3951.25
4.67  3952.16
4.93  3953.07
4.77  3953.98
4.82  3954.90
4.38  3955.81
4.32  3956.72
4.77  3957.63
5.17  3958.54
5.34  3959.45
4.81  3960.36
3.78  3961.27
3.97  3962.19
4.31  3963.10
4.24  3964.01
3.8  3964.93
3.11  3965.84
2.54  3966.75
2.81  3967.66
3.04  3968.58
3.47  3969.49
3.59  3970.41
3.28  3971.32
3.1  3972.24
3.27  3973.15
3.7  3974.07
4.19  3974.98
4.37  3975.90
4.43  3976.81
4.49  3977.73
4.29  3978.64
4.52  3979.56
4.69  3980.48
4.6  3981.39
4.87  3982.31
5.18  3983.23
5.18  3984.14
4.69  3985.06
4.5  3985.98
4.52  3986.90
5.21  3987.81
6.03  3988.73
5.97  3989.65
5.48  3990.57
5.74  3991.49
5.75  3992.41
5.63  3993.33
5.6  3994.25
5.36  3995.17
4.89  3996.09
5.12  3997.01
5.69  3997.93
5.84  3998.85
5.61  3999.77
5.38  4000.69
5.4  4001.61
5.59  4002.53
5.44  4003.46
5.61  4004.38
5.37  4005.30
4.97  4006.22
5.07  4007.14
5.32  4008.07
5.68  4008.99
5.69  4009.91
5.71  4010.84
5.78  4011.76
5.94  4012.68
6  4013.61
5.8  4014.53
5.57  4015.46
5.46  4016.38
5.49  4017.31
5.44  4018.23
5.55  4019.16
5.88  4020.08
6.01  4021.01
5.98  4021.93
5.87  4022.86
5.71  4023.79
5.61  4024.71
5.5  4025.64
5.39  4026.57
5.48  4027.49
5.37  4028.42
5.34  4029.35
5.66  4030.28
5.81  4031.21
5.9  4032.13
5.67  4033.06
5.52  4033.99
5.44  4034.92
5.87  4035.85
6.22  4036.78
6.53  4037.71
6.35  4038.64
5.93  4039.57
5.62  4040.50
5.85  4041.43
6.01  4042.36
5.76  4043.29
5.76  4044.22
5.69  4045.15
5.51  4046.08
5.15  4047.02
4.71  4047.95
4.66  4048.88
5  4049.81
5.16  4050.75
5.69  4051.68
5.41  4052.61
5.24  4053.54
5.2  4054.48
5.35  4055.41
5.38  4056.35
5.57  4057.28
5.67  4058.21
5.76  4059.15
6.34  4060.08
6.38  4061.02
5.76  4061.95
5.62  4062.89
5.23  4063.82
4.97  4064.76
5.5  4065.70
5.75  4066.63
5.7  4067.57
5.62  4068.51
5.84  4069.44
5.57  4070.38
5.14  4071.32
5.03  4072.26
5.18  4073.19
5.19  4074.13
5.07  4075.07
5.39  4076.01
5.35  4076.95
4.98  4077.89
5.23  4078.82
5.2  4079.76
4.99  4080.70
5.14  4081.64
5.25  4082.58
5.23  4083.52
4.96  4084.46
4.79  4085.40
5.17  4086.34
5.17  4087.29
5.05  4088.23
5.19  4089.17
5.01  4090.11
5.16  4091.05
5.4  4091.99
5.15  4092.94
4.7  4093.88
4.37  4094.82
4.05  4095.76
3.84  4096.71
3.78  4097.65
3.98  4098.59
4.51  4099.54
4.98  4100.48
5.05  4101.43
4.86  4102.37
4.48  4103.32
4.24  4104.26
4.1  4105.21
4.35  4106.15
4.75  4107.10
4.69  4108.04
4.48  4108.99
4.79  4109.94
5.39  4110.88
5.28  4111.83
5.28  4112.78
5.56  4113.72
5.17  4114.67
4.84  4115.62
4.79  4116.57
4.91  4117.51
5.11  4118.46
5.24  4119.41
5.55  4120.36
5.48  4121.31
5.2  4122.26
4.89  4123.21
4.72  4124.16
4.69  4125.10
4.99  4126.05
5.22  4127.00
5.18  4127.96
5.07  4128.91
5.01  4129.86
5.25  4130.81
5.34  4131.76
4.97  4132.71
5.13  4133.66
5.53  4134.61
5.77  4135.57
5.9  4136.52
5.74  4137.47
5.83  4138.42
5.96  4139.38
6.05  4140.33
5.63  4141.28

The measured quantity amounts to 1.29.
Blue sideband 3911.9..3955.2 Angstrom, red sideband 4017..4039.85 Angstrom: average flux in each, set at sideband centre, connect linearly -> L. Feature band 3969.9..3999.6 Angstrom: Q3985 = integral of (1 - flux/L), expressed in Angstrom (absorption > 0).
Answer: 2.9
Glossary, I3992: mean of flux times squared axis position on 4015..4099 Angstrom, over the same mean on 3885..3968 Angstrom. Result 1.2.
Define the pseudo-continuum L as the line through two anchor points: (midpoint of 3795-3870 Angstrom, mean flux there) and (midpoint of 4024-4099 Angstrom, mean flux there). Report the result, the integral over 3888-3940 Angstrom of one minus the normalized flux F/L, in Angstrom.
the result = 2.0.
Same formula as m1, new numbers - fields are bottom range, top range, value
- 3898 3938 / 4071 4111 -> 1.09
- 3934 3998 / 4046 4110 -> 1.17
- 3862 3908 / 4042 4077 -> 1.30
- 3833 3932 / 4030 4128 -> 1.24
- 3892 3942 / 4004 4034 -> 1.24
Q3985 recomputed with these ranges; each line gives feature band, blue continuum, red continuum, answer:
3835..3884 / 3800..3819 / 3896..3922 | 5.55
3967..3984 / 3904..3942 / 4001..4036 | 4.07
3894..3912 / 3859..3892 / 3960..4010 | -2.24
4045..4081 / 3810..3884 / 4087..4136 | -3.90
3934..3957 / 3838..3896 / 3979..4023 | 1.16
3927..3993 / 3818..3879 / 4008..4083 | 8.53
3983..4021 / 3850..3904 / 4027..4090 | -1.97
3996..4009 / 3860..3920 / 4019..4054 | 0.06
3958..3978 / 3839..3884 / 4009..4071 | 5.38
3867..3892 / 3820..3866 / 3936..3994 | 1.26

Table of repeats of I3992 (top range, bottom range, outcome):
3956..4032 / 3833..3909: 1.18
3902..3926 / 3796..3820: 1.21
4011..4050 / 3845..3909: 1.31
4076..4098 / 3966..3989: 1.25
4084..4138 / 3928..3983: 1.24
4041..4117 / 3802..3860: 1.28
